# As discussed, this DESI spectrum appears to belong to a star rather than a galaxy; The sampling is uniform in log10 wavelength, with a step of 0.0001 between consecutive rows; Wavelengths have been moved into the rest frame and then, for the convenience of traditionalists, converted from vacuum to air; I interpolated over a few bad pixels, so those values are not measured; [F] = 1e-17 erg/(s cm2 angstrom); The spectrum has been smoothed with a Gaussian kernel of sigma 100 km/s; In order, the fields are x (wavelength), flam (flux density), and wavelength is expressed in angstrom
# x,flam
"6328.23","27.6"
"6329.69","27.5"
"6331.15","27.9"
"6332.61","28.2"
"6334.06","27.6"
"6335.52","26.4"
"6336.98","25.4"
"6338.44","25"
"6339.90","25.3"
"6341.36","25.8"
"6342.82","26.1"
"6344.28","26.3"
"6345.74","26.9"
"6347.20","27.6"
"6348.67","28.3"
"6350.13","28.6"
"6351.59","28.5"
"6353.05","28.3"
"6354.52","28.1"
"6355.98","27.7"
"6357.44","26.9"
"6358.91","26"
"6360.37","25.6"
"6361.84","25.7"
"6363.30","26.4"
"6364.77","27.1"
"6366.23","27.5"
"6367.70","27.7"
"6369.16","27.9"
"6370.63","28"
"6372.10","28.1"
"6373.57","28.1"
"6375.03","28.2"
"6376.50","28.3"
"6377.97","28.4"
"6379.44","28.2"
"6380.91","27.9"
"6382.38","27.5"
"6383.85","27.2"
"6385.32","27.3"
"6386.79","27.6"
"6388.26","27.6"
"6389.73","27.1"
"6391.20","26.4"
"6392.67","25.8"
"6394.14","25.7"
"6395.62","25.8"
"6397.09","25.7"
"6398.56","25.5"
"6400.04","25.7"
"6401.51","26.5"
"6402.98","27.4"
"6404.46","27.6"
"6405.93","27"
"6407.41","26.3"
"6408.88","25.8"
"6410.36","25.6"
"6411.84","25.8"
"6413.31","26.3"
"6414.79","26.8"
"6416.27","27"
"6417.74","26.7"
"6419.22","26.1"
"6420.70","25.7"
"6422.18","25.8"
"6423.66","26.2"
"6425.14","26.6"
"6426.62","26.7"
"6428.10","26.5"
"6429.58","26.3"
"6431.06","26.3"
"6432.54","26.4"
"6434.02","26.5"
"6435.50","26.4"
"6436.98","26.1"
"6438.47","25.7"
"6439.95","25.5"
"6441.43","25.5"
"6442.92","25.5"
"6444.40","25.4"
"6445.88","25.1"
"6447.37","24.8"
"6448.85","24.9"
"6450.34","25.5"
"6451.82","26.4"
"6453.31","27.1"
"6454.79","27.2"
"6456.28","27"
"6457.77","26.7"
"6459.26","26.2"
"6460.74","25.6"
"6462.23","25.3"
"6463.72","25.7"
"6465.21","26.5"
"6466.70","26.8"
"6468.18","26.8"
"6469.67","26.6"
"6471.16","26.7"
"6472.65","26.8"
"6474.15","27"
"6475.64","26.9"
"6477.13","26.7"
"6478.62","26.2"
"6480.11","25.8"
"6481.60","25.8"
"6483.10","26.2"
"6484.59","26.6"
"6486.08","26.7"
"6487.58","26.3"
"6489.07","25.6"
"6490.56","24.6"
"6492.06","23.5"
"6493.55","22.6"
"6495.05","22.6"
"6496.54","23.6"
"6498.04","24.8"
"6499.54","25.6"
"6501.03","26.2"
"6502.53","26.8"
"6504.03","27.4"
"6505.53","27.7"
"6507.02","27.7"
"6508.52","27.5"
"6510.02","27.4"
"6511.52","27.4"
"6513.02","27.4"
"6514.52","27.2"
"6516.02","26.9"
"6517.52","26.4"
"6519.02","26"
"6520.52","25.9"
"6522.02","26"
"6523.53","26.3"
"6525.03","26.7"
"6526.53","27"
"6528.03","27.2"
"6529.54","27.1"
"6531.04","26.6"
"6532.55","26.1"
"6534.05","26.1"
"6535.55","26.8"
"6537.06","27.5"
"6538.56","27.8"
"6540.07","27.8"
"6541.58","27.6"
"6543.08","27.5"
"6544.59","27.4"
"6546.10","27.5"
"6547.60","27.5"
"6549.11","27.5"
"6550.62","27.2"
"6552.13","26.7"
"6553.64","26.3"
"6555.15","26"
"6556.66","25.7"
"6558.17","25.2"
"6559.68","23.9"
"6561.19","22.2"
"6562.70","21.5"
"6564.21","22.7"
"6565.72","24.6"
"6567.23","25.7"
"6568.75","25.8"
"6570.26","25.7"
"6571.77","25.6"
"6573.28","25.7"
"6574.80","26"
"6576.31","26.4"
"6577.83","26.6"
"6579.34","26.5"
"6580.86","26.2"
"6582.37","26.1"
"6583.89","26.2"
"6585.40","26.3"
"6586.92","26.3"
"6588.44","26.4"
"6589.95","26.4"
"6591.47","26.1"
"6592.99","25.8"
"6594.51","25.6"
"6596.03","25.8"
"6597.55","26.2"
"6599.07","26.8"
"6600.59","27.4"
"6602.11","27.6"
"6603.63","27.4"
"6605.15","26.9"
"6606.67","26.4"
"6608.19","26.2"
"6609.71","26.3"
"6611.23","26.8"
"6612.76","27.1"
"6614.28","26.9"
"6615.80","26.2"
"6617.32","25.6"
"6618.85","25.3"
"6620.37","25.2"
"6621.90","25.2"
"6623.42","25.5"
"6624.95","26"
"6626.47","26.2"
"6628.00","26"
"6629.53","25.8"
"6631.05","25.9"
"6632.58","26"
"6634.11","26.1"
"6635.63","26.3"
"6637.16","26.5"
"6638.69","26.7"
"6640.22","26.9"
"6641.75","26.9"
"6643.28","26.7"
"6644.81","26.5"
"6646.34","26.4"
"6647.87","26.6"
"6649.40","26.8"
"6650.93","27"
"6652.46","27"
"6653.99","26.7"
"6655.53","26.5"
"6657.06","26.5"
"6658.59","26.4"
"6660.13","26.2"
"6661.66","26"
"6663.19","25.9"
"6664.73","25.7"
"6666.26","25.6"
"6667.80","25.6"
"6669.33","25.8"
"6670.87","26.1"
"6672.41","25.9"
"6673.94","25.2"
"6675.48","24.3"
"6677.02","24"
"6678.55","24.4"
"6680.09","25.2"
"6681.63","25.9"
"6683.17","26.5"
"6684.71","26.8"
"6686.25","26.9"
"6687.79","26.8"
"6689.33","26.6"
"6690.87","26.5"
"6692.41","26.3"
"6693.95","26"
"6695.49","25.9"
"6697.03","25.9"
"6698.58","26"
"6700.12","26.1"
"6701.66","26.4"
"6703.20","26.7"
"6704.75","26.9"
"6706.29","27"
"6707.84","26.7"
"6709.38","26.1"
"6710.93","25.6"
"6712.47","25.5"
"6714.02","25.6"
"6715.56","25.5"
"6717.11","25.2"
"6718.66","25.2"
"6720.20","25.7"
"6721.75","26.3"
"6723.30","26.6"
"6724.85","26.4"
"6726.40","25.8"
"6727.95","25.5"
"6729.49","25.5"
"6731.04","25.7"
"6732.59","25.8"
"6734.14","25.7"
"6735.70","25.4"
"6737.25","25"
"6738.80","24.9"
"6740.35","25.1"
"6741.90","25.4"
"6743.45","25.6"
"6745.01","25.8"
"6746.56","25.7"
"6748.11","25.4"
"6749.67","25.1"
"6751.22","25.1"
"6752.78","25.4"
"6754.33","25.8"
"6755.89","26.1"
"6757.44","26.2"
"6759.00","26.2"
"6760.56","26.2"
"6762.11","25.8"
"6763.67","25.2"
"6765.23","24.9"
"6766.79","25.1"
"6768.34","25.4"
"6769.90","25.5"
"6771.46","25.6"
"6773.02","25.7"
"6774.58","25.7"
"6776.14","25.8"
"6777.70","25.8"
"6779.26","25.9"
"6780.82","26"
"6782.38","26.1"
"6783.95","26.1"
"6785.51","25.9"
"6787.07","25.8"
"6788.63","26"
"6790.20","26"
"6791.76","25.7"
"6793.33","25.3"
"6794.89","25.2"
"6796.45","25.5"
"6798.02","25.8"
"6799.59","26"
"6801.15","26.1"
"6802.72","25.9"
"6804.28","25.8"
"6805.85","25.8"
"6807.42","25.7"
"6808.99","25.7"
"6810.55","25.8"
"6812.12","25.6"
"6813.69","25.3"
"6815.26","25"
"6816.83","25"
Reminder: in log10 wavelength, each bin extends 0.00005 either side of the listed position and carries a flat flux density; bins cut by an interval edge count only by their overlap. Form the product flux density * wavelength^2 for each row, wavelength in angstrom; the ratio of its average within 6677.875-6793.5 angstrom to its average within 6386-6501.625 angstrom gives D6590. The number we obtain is 1.08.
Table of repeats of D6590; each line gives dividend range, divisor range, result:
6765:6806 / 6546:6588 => 1.07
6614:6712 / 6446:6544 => 1.04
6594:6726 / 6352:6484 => 1.06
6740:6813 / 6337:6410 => 1.08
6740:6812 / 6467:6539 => 1.06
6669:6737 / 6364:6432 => 1.06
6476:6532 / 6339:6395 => 1.00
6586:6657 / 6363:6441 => 1.05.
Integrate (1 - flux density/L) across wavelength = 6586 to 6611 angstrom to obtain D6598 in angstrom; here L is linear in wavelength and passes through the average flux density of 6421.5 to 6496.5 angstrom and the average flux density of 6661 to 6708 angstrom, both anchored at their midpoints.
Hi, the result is -0.5 angstrom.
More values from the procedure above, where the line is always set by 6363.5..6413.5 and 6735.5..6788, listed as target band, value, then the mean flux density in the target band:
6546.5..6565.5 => 0.8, 25.2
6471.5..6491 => 0.3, 26.3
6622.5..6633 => 0.1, 25.9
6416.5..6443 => 0.7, 26.2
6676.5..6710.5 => -0.4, 26.2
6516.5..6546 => -0.4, 26.8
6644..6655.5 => -0.3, 26.7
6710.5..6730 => 0.0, 25.7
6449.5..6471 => 0.3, 26.4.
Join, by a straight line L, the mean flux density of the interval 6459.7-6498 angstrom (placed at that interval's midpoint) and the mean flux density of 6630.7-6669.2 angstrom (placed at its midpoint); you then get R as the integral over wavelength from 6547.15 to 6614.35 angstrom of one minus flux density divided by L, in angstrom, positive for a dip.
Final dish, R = 0.3 angstrom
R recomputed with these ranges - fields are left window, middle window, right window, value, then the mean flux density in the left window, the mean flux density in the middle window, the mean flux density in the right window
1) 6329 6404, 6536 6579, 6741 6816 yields 0.7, 27.1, 26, 25.7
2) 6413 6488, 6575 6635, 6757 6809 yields -0.6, 26.2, 26.2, 25.7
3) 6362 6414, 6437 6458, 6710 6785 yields 0.7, 27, 25.9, 25.6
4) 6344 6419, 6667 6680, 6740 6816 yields 0.4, 27.1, 25.2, 25.7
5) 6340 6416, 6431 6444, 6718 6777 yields 0.4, 27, 26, 25.6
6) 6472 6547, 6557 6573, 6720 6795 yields 1.1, 26.4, 24.4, 25.7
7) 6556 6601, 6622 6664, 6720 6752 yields -1.3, 25.6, 26.4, 25.6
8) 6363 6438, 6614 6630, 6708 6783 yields 0.2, 26.8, 25.8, 25.6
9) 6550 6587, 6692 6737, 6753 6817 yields -0.6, 25.5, 26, 25.7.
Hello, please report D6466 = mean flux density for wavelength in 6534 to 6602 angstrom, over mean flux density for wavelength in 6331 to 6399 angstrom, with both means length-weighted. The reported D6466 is 0.96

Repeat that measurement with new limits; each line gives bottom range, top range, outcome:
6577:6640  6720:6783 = 0.98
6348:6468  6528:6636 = 0.98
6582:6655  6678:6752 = 0.98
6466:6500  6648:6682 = 1.01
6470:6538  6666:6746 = 0.98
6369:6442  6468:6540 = 0.99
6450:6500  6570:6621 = 1.02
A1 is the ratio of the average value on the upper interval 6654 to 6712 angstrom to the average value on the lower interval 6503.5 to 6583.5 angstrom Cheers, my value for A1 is 0.99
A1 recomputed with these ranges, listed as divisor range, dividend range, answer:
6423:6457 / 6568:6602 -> 1.01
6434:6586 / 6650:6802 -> 0.99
